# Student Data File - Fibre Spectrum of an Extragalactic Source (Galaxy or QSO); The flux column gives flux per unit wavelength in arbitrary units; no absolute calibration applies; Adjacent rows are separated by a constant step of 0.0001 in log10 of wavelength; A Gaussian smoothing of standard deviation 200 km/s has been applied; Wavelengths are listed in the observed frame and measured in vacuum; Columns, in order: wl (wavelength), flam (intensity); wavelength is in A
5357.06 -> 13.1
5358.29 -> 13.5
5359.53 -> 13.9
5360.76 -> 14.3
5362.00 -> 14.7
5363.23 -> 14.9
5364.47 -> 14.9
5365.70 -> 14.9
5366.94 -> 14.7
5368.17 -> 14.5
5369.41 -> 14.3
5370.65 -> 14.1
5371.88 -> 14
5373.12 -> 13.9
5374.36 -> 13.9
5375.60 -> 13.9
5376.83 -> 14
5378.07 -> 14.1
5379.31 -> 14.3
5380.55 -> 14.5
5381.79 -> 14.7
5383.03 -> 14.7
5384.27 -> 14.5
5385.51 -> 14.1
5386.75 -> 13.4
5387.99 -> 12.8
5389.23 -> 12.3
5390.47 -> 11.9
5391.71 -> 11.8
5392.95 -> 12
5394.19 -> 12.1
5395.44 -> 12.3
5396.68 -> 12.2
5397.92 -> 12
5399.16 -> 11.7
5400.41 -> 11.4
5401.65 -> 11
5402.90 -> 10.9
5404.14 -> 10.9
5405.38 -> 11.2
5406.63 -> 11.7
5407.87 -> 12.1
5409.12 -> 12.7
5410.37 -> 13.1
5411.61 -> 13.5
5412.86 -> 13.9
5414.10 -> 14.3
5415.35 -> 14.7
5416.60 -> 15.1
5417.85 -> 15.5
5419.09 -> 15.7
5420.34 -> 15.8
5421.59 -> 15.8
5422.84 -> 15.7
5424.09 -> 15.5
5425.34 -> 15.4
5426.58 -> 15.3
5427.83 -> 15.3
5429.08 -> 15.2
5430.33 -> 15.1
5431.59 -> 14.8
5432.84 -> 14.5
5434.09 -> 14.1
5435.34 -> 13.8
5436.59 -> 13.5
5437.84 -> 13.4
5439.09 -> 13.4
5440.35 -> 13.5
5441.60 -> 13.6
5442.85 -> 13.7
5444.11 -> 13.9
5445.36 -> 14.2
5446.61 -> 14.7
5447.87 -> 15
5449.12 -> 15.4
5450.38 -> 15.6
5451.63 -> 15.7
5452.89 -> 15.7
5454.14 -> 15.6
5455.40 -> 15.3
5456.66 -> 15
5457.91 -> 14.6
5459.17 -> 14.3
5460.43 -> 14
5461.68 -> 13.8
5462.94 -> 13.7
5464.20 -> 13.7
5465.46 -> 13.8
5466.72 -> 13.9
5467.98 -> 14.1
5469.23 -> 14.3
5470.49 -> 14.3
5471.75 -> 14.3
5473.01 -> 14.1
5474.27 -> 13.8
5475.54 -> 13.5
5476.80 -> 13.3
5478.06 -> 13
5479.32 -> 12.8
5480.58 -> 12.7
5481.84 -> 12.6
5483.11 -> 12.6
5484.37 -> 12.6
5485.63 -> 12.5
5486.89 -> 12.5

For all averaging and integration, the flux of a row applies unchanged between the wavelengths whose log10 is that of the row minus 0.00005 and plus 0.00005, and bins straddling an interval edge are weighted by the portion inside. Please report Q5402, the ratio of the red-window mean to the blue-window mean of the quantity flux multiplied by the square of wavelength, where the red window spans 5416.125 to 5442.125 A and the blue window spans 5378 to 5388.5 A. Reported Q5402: 1.06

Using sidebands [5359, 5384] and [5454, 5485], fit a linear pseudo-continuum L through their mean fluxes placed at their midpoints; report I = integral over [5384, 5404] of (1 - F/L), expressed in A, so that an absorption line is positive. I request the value 2.9 A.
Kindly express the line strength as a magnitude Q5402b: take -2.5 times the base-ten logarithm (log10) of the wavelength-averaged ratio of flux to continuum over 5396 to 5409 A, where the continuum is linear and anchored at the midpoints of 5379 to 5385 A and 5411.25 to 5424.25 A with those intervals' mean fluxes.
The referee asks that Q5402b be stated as 0.27 mag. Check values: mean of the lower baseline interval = 14.5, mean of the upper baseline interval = 15.1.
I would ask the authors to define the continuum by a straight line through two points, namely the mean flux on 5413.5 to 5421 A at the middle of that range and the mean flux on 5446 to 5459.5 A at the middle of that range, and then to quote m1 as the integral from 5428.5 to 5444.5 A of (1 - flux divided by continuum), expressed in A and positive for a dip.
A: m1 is 1.21 A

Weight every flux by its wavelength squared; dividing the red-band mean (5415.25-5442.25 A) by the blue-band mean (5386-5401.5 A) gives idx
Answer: 1.23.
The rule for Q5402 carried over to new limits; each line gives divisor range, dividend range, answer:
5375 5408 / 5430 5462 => 1.16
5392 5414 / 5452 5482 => 1.19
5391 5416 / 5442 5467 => 1.21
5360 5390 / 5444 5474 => 1.06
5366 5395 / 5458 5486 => 1.03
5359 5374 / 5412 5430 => 1.08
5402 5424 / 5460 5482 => 1.02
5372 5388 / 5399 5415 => 0.88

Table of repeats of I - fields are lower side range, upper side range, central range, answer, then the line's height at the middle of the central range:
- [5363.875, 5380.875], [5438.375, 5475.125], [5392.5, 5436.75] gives 2.2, 14.3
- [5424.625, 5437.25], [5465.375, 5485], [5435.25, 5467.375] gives -0.5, 14.1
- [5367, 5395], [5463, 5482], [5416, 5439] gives -2.2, 13.6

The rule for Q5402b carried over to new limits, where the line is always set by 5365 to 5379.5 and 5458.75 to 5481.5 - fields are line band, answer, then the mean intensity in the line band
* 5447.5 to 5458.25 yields -0.115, 15.4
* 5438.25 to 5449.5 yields -0.020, 14.1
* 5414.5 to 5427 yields -0.108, 15.4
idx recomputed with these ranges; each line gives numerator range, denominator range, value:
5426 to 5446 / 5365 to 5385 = 1.01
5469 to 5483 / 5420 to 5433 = 0.89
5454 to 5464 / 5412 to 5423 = 0.97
